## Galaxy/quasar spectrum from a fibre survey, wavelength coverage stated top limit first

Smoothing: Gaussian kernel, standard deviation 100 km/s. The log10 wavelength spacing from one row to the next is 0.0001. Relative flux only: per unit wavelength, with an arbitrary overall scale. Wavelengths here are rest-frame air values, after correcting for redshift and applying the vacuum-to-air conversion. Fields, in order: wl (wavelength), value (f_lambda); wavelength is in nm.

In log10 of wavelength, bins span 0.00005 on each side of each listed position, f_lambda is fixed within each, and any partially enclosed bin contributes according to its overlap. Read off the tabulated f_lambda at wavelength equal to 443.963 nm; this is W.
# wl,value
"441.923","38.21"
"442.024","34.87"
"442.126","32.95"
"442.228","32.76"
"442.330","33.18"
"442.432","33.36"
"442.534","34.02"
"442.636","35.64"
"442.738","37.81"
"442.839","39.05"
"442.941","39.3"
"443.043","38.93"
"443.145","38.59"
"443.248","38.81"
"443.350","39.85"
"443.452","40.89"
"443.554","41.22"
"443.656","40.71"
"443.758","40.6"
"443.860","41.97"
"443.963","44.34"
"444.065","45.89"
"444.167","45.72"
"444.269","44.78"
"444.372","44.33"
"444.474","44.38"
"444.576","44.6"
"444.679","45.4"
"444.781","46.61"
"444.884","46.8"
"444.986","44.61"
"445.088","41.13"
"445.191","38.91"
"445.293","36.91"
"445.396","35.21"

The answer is 44.34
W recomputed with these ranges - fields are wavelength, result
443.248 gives 38.81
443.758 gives 40.6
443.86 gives 41.97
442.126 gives 32.95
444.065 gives 45.89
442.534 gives 34.02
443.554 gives 41.22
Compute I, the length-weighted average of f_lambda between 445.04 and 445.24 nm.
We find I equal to 39.9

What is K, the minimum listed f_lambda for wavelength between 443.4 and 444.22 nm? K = 40.6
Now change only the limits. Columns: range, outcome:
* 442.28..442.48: 33.18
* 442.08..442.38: 32.76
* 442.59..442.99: 35.64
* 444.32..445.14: 41.13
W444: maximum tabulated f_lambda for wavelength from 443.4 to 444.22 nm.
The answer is 45.89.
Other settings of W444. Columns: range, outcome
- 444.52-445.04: 46.8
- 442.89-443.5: 40.89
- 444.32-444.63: 44.6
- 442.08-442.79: 37.81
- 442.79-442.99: 39.3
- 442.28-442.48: 33.36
